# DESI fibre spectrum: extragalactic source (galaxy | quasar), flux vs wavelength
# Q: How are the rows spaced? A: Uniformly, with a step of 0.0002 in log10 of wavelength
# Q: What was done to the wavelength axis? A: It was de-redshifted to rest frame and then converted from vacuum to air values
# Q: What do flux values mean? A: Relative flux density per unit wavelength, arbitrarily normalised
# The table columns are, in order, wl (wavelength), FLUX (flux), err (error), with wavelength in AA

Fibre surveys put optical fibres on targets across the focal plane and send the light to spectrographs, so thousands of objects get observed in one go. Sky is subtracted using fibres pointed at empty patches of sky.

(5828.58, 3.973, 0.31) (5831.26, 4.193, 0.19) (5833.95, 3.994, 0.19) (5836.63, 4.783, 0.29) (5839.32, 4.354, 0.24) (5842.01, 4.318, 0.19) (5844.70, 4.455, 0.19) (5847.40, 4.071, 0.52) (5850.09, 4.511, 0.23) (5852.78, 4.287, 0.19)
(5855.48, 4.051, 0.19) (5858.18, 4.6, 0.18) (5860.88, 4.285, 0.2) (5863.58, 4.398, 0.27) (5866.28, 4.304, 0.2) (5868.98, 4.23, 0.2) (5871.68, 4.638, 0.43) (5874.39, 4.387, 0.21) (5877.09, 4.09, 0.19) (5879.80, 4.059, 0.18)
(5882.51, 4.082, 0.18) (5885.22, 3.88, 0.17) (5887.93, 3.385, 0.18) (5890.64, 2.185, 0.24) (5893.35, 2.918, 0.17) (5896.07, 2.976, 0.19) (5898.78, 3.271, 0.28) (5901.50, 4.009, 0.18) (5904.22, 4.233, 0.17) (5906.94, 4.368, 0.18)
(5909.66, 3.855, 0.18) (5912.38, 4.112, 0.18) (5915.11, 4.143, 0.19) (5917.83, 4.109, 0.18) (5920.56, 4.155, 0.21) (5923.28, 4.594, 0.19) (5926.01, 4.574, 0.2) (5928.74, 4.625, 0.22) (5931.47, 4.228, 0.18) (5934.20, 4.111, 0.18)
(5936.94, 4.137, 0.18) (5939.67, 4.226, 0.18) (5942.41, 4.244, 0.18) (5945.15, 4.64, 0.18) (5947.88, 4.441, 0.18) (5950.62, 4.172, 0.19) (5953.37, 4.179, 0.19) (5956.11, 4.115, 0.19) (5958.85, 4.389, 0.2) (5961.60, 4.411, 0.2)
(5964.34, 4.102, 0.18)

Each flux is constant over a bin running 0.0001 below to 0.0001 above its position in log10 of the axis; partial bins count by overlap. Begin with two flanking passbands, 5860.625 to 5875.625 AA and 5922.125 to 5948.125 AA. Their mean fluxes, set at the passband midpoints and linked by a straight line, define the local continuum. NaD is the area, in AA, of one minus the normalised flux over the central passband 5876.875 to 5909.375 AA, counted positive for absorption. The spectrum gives 5.7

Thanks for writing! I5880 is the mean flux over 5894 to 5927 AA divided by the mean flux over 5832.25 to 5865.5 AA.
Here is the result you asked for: 0.9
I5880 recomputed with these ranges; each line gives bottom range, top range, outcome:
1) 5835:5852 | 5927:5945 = 0.97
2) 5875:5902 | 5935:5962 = 1.23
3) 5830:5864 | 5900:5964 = 0.98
